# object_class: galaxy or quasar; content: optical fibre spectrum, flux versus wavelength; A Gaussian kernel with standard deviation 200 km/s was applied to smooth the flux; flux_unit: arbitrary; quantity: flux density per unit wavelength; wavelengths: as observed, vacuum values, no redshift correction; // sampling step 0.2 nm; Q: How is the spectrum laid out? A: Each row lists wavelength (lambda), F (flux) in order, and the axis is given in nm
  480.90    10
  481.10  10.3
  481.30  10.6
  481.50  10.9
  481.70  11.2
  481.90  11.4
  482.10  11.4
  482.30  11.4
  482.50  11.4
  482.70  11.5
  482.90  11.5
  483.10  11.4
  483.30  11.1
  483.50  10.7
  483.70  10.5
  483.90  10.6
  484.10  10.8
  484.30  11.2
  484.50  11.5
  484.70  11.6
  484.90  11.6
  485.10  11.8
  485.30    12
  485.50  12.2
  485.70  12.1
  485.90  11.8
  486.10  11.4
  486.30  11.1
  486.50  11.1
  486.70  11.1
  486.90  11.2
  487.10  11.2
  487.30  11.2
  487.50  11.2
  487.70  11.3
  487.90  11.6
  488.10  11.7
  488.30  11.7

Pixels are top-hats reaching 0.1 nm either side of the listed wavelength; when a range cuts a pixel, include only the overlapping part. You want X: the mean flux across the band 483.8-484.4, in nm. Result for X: 10.9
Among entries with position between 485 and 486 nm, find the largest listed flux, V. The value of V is 12.2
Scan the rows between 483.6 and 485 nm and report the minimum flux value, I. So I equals 10.5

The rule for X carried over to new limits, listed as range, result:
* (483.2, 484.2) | 10.7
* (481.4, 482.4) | 11.3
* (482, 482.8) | 11.4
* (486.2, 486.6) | 11.1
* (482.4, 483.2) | 11.4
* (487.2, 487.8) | 11.2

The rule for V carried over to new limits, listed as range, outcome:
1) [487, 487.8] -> 11.3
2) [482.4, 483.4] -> 11.5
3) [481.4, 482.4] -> 11.4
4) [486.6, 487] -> 11.2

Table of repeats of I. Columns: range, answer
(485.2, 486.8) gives 11.1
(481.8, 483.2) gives 11.4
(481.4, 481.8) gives 10.9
